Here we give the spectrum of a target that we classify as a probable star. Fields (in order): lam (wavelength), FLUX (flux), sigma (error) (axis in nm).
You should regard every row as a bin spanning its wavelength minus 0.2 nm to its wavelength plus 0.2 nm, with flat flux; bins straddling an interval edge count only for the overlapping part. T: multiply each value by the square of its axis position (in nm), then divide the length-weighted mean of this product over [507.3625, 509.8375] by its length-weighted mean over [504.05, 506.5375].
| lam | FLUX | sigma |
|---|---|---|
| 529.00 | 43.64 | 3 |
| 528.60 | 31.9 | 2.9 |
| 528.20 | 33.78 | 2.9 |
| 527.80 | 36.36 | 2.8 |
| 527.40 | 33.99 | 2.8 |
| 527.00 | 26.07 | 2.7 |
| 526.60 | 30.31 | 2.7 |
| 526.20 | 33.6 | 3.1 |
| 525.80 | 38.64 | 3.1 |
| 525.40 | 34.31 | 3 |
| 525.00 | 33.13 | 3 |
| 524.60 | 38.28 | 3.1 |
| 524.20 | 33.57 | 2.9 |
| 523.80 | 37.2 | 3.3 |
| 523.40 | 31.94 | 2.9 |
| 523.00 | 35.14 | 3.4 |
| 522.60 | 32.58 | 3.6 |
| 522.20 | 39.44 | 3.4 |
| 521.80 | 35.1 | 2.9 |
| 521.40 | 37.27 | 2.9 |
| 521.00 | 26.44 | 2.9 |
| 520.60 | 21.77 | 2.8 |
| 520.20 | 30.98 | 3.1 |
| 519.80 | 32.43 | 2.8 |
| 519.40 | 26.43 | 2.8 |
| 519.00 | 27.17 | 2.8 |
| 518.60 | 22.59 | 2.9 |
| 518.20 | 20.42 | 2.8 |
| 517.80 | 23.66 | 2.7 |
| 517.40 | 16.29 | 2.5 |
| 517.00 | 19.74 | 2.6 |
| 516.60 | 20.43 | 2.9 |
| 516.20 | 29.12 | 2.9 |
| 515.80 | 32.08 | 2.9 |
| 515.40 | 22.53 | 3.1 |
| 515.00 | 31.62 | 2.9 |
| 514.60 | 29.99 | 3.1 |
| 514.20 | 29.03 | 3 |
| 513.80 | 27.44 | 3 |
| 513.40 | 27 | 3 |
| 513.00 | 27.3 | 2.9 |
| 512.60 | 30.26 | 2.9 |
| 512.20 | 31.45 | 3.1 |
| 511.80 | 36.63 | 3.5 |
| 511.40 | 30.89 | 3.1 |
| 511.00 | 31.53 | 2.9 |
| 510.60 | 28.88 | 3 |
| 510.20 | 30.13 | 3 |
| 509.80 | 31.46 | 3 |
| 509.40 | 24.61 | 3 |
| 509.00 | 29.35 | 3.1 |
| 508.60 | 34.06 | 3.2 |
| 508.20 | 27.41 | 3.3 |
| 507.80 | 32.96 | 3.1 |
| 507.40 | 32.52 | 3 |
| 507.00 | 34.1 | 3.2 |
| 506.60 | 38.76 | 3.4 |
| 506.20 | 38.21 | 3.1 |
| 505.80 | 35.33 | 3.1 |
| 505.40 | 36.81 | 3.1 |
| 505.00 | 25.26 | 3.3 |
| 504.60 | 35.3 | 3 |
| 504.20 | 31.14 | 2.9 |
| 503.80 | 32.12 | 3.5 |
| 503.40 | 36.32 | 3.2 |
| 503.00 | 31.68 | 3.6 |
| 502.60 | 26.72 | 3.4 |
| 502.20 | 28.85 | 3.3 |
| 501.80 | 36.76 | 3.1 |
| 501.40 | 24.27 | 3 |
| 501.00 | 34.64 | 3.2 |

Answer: 0.9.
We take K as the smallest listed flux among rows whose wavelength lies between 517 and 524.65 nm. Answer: 16.29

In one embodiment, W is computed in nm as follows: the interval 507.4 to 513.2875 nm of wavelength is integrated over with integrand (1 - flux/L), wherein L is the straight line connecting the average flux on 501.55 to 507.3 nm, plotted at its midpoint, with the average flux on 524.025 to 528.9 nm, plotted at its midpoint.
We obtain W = 0.52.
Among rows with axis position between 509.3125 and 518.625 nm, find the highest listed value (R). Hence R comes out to 36.63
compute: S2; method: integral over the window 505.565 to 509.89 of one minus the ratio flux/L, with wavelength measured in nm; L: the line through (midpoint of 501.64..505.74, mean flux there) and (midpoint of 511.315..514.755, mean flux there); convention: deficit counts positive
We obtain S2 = -0.20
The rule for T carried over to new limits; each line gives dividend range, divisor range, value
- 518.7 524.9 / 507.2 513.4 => 1.11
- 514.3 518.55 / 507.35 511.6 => 0.84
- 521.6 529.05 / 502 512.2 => 1.16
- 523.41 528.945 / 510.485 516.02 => 1.20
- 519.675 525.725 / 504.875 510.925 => 1.11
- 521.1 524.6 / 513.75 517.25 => 1.36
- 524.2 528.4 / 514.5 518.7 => 1.44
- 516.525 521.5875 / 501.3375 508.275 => 0.81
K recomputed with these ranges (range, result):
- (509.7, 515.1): 27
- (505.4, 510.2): 24.61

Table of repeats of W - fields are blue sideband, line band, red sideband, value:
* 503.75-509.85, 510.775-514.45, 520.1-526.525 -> 0.31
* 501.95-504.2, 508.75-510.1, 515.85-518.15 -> -0.08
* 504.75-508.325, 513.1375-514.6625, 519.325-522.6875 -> 0.21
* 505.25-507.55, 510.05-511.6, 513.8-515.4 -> 0.09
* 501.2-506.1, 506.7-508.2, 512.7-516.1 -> -0.10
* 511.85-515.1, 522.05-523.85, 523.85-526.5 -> -0.05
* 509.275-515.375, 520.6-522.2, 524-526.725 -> 0.04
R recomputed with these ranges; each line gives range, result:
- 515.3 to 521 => 32.43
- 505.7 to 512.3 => 38.76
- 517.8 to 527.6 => 39.44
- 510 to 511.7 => 31.53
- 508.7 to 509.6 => 29.35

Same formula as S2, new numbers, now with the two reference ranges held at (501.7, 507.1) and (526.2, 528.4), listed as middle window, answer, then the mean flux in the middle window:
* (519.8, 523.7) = 0.008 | 32.4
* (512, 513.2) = 0.119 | 29.7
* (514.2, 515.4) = 0.135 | 29.1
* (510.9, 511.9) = 0.005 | 32.8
